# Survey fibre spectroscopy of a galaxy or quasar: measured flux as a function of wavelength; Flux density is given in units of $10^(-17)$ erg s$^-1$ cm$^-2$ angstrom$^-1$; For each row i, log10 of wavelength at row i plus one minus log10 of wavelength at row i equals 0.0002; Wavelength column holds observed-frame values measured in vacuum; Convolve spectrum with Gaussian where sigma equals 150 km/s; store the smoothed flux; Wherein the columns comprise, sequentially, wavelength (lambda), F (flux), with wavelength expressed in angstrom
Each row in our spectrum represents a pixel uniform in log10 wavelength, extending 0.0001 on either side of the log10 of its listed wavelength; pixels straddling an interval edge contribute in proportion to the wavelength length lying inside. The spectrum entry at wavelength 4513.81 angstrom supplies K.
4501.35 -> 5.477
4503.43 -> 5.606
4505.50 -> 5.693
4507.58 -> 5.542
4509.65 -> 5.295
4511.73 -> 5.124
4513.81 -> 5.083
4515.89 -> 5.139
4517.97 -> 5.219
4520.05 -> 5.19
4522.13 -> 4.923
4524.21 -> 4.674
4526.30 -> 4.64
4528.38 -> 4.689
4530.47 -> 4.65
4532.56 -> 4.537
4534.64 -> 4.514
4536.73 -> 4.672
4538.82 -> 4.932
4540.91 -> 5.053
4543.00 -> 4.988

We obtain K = 5.083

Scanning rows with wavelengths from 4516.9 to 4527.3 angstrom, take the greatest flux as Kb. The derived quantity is 5.219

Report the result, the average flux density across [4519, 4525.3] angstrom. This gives 4.93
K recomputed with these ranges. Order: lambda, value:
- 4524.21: 4.674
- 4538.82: 4.932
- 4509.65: 5.295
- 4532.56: 4.537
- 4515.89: 5.139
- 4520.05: 5.19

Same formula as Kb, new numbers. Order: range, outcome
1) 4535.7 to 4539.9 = 4.932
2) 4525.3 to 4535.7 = 4.689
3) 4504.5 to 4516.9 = 5.693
